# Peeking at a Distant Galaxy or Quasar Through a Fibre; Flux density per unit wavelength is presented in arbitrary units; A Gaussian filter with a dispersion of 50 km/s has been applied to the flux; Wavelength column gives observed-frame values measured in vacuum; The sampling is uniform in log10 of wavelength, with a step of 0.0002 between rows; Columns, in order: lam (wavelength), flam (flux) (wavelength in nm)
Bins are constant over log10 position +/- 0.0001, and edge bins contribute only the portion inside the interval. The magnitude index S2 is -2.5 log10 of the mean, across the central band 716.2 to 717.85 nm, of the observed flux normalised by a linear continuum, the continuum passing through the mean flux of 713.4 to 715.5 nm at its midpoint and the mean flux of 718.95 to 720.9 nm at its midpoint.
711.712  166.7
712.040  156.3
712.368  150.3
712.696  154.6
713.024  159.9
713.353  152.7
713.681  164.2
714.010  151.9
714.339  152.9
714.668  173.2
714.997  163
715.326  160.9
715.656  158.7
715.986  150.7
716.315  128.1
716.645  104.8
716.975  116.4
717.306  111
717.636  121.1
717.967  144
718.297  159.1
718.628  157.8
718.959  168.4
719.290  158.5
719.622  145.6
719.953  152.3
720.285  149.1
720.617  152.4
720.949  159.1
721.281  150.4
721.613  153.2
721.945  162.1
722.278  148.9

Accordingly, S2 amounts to 0.32 mag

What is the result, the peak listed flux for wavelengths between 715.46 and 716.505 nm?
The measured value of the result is 158.7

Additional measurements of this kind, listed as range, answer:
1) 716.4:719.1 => 168.4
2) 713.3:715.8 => 173.2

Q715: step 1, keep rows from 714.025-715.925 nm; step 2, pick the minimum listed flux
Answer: 152.9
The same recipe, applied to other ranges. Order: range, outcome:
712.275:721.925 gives 104.8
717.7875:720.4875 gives 144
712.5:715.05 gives 151.9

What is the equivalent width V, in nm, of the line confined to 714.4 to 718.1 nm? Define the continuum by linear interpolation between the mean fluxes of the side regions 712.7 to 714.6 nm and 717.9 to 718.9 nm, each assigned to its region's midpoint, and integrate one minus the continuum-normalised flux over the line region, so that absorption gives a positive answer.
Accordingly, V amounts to 0.40 nm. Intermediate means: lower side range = 157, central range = 140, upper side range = 156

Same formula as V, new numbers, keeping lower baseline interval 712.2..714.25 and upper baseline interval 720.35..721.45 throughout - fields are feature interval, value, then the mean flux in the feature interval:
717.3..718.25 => 0.14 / 132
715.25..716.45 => 0.04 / 149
